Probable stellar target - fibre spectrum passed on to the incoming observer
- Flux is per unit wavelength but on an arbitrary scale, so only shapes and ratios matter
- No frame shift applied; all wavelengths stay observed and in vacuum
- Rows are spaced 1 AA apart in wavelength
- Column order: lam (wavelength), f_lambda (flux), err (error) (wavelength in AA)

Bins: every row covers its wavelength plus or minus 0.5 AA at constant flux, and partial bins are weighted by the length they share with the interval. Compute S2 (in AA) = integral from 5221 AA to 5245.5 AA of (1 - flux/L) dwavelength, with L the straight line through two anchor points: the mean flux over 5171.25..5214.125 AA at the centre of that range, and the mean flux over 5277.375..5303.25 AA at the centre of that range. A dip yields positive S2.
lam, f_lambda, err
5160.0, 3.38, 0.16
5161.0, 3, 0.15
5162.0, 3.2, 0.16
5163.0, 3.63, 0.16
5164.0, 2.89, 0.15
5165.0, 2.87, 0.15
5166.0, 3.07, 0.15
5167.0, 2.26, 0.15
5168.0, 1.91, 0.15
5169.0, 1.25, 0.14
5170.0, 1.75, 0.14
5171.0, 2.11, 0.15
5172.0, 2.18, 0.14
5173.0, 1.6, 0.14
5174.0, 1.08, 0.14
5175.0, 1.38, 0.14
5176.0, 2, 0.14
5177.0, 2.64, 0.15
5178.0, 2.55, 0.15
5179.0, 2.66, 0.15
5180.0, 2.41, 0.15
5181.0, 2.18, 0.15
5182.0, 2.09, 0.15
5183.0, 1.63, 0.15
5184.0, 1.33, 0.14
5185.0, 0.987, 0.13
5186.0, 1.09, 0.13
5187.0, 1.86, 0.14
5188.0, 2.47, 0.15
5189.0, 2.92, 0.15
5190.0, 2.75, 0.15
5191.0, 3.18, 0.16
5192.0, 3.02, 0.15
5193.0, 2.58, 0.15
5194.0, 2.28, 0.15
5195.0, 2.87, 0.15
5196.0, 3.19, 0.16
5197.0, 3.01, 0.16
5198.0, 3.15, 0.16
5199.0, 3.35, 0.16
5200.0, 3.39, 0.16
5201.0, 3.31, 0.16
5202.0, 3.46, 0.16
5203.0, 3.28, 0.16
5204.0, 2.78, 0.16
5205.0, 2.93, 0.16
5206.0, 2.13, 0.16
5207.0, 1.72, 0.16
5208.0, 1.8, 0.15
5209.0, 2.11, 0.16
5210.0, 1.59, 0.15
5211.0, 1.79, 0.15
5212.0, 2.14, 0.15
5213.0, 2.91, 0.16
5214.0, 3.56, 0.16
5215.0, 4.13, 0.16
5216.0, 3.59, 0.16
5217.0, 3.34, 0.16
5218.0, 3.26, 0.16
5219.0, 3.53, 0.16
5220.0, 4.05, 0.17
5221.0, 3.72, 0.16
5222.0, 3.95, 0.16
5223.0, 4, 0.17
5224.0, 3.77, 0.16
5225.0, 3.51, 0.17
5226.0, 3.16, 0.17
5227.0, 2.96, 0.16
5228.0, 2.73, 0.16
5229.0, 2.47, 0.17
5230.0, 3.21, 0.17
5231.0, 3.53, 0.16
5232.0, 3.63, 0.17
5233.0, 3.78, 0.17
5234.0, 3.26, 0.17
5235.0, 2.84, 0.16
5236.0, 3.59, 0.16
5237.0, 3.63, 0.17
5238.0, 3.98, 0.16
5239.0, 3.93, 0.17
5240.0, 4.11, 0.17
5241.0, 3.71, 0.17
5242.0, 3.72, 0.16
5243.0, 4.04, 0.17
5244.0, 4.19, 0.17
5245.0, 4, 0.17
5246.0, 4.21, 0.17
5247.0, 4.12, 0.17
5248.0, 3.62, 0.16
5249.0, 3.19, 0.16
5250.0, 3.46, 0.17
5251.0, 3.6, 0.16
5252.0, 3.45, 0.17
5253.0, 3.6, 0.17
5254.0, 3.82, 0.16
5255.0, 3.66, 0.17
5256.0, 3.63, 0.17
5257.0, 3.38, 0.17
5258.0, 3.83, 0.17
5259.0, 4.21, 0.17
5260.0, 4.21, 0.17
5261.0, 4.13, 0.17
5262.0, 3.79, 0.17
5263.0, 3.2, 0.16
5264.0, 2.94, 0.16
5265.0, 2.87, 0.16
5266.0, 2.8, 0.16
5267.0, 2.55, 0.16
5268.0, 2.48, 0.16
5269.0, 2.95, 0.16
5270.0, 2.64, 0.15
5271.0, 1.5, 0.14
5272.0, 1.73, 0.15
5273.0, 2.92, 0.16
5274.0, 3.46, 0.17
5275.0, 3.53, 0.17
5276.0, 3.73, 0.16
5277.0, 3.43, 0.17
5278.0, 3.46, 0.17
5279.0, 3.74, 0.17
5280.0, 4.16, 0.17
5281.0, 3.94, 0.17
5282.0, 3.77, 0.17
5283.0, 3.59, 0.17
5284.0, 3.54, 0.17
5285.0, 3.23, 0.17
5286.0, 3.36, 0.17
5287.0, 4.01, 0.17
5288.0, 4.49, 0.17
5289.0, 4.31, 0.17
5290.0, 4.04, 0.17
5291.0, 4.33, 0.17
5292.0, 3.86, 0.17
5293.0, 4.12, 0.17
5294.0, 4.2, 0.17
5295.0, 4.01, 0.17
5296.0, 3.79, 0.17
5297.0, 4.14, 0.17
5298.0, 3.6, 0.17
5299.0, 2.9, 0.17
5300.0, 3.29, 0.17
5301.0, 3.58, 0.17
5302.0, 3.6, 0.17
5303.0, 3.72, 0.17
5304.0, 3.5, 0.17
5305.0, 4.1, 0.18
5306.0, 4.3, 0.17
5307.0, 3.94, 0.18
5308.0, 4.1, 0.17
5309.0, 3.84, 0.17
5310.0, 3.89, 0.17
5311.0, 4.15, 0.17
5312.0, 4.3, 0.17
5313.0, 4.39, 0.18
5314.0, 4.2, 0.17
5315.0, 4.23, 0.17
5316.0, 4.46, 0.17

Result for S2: -4.91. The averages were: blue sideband 2.39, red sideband 3.8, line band 3.57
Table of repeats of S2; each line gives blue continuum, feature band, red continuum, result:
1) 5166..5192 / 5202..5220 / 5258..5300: -1.95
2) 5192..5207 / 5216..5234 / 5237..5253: -0.14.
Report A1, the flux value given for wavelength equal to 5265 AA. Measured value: 2.87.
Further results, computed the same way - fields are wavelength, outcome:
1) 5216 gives 3.59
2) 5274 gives 3.46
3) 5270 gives 2.64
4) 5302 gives 3.6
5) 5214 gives 3.56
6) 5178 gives 2.55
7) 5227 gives 2.96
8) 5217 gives 3.34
